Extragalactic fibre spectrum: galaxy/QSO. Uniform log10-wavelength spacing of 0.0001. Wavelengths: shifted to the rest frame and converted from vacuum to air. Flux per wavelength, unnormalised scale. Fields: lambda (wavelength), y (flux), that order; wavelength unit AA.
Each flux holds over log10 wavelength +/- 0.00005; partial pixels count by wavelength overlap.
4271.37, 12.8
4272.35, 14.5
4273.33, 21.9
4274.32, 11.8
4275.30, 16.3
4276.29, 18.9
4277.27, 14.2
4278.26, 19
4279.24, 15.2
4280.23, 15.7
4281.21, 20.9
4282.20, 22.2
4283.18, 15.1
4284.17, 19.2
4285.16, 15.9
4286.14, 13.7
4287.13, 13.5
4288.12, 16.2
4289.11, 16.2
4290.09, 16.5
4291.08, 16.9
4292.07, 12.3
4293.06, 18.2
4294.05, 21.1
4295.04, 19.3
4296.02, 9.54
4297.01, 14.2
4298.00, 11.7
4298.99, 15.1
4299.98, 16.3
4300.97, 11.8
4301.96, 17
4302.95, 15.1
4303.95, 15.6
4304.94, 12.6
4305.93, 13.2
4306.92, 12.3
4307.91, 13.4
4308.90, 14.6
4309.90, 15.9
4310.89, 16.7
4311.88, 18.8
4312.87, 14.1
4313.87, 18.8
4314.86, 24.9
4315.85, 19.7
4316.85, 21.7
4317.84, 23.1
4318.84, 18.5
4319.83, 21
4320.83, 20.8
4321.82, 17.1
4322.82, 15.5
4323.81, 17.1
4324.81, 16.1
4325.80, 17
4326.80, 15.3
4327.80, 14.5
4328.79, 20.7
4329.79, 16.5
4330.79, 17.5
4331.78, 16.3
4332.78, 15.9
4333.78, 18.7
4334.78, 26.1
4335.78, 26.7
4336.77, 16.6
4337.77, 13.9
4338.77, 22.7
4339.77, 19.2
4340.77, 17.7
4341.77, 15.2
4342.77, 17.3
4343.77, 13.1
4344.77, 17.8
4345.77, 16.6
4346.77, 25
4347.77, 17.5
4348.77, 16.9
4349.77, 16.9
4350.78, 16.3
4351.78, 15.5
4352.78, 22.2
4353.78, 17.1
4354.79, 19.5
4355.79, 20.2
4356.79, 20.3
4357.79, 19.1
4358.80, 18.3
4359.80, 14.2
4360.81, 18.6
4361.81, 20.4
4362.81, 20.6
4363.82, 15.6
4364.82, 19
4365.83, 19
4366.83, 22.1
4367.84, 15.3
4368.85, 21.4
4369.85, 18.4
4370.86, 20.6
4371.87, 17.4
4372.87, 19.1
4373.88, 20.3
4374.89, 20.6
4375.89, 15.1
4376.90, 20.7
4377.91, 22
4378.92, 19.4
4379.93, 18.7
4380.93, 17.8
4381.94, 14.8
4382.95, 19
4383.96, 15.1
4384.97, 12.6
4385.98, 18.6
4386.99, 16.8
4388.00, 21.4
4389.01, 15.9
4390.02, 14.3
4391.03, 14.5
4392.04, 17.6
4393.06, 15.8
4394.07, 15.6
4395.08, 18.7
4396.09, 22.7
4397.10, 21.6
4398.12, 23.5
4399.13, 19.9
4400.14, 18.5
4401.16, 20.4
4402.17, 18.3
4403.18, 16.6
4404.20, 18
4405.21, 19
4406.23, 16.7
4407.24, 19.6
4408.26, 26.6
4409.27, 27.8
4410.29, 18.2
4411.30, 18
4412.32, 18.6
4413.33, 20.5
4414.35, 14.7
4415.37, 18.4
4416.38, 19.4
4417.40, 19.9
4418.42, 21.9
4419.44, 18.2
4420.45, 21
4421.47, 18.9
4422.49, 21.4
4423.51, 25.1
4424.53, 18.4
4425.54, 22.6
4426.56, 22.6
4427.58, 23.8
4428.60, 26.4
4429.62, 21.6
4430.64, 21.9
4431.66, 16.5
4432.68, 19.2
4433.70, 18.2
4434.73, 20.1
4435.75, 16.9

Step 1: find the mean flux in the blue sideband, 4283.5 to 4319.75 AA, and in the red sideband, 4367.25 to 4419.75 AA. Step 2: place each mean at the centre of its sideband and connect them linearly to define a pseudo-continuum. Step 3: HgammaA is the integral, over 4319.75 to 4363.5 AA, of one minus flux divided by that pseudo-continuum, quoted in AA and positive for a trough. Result -2.1 AA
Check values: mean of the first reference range 16.3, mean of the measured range 18.2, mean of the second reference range 18.7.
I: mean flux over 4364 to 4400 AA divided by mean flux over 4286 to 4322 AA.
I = 1.12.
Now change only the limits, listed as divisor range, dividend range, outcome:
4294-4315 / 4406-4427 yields 1.34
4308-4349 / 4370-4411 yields 1.03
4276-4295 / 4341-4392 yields 1.07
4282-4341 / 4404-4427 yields 1.19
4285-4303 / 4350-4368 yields 1.21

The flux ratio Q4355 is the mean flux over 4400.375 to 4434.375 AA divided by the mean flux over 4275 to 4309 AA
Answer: 1.3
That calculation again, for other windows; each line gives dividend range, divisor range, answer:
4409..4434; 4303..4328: 1.20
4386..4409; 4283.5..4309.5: 1.25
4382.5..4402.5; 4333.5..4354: 0.97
